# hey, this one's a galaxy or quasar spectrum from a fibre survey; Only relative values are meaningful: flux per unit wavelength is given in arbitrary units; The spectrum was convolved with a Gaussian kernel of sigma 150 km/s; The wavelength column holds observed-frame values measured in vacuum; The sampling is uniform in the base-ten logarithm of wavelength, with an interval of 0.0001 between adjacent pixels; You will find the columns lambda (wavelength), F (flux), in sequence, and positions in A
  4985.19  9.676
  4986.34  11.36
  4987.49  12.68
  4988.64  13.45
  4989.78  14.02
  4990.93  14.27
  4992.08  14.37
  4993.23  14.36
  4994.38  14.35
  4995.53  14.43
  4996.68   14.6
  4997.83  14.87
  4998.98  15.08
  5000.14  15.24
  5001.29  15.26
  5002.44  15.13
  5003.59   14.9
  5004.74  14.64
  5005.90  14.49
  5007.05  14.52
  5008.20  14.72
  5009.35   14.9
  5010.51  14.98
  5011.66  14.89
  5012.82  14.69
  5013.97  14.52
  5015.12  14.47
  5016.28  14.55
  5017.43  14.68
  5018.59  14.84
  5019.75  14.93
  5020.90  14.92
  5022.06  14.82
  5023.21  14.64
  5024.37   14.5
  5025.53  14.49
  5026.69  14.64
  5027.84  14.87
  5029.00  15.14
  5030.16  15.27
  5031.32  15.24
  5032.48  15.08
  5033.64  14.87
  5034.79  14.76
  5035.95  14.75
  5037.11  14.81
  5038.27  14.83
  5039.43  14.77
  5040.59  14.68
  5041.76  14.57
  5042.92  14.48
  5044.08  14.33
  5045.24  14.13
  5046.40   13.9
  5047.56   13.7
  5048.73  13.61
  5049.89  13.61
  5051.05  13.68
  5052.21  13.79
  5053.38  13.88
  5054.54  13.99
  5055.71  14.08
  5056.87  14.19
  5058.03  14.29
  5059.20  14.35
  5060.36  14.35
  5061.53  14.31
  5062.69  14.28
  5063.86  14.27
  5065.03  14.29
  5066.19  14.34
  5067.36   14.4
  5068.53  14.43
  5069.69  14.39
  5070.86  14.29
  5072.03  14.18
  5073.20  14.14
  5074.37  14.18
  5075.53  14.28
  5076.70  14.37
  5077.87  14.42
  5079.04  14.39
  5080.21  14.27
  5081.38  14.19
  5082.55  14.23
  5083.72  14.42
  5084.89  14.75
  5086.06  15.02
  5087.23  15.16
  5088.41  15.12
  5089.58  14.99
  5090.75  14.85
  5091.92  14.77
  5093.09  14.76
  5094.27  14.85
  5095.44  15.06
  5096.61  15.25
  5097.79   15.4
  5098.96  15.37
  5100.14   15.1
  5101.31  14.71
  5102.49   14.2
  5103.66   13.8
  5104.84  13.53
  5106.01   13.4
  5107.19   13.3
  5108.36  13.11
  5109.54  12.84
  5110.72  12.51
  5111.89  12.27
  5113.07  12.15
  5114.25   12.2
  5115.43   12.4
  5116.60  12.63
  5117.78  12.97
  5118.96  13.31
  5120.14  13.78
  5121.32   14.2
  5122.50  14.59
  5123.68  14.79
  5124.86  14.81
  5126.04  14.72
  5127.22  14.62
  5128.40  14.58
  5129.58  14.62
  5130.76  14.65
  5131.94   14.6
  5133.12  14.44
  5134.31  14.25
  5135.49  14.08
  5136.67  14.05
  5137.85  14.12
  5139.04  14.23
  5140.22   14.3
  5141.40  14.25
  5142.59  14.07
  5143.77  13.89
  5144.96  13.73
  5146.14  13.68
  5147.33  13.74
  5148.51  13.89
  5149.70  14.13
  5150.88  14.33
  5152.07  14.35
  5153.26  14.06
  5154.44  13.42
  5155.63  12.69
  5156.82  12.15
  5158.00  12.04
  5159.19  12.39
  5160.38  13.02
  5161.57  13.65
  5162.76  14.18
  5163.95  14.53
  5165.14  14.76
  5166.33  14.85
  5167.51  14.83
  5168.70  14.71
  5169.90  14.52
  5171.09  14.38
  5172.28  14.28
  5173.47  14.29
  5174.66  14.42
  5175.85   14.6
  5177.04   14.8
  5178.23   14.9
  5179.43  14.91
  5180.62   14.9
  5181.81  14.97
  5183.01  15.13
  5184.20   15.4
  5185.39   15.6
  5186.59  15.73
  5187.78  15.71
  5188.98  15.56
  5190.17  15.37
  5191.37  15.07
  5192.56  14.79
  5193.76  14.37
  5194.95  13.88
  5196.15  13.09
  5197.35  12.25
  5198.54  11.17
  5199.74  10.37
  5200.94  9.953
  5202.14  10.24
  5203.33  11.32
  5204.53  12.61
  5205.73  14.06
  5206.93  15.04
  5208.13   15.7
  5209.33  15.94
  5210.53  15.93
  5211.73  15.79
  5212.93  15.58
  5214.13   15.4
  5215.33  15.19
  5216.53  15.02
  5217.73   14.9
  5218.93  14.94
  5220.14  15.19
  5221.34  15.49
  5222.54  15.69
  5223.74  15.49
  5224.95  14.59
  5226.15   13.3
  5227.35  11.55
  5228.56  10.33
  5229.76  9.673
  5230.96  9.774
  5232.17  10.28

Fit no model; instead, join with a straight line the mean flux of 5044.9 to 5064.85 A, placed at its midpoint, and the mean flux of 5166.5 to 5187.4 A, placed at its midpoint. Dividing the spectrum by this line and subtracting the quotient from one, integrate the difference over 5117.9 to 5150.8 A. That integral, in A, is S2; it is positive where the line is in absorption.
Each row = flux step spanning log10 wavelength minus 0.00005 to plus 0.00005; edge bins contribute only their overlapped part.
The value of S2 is 0.8 A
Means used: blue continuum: 14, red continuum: 14.9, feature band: 14.2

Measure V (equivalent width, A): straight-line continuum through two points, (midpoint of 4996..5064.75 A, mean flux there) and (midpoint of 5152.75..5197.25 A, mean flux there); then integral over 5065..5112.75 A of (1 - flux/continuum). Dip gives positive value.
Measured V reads 0.56 A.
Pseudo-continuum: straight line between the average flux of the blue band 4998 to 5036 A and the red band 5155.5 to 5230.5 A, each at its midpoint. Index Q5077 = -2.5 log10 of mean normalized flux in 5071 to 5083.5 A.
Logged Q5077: 0.023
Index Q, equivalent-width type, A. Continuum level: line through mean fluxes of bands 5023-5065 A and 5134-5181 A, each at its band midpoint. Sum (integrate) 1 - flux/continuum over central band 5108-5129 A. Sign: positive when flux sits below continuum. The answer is 1.04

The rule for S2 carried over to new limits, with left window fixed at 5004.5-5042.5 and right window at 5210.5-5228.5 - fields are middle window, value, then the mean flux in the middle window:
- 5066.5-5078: 0.4 A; 14.3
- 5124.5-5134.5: 0.1 A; 14.6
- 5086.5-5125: 2.0 A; 14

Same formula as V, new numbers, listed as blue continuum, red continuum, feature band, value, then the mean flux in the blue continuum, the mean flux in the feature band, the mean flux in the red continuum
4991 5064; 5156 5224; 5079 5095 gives -0.3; 14.6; 14.7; 14.3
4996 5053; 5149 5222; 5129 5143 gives 0.0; 14.6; 14.3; 14.2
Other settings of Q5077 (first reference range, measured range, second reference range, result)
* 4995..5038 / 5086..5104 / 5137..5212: -0.04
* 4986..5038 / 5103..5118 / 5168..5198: 0.14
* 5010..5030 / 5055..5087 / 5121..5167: 0.01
